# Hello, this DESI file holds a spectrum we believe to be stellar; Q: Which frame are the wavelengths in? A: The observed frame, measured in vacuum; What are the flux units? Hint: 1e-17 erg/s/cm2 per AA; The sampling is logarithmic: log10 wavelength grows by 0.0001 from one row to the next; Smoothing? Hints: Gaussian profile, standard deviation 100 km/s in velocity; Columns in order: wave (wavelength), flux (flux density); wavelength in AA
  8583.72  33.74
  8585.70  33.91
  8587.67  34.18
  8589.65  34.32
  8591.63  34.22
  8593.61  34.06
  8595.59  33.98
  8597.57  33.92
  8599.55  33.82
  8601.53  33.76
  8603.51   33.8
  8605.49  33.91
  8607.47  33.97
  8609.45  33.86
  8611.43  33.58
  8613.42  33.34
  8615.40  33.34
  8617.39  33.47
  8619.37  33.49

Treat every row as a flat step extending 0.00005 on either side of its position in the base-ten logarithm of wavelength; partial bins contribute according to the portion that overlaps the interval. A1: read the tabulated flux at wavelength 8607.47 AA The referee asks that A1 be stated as 33.97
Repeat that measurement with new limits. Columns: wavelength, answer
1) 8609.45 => 33.86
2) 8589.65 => 34.32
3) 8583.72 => 33.74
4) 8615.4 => 33.34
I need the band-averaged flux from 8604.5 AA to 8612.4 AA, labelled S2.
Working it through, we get 33.9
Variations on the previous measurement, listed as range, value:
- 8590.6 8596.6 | 34.1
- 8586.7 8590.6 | 34.2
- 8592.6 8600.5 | 33.9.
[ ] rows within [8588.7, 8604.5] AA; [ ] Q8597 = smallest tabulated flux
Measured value 33.76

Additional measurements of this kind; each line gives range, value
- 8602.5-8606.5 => 33.8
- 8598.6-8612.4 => 33.58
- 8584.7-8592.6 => 33.91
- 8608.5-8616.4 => 33.34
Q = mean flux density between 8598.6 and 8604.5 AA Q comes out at 33.8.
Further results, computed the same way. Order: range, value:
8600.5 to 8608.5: 33.9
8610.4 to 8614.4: 33.4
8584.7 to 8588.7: 34.1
